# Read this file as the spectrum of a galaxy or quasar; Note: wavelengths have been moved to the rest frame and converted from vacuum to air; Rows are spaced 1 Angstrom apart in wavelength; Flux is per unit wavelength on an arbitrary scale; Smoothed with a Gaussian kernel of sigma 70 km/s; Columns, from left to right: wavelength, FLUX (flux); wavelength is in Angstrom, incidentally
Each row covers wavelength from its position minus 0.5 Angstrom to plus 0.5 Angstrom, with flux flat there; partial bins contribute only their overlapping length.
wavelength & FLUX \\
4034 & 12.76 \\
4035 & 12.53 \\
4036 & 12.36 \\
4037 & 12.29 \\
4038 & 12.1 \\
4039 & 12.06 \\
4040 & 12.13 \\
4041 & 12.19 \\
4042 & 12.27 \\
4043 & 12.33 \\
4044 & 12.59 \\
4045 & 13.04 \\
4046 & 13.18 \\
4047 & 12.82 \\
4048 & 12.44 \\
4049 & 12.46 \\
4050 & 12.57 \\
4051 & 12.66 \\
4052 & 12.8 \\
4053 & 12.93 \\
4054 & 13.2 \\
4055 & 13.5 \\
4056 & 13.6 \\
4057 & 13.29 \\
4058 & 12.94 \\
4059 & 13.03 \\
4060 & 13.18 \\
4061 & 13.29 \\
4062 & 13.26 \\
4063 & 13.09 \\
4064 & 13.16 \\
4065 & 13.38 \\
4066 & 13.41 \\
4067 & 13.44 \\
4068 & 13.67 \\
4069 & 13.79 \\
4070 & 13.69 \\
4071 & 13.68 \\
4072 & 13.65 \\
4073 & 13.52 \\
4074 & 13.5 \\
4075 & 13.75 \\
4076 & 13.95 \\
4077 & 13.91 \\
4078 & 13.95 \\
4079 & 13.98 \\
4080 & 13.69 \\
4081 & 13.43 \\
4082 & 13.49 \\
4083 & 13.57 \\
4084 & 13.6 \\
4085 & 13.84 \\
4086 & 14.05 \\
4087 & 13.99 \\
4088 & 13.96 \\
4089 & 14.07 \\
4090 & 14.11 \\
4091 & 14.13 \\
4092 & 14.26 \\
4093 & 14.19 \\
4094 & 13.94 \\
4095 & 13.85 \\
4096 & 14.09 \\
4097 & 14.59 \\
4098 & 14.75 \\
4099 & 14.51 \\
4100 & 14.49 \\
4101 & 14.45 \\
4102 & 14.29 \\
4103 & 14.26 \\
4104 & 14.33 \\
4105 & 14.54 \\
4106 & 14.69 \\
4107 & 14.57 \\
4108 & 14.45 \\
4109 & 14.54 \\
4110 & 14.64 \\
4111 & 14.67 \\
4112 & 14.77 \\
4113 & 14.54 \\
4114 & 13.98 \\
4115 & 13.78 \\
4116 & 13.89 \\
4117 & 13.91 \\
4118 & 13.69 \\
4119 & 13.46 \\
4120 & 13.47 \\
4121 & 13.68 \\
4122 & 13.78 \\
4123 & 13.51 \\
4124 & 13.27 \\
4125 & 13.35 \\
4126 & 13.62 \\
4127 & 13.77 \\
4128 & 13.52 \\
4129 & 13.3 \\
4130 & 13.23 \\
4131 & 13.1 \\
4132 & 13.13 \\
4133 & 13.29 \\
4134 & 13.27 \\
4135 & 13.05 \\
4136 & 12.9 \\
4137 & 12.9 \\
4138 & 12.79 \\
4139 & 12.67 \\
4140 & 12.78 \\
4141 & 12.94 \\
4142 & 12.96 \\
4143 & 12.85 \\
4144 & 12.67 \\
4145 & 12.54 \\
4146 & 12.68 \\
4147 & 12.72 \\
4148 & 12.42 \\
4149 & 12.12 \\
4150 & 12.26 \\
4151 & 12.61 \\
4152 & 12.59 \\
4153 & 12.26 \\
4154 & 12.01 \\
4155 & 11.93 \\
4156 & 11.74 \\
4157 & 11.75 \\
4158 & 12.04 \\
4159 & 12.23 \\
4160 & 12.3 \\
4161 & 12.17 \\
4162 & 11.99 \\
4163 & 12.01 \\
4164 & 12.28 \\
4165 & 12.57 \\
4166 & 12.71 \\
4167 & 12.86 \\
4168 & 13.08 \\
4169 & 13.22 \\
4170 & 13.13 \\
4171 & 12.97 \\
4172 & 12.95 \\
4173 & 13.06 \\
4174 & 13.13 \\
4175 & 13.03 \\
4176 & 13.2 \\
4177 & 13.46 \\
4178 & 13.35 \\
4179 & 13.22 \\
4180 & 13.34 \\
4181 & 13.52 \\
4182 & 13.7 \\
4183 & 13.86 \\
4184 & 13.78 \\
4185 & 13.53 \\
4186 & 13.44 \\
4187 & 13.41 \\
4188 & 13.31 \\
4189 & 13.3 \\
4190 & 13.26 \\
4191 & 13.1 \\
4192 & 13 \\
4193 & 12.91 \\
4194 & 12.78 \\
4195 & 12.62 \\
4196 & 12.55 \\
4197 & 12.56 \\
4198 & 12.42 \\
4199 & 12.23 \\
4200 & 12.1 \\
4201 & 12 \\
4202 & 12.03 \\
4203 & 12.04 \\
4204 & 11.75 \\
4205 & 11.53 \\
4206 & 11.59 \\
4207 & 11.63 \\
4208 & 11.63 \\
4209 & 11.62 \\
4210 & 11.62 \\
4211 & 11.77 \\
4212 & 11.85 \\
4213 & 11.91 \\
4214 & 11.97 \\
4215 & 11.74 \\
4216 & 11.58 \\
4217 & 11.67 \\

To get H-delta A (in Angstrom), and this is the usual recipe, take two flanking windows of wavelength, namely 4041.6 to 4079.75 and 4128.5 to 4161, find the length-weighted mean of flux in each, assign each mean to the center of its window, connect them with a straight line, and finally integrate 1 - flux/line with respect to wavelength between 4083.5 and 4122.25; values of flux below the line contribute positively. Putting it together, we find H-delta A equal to -3.7 Angstrom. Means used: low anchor 13.2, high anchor 12.6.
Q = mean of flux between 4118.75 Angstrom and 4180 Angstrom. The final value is 12.9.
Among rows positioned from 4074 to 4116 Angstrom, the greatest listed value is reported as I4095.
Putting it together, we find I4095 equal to 14.77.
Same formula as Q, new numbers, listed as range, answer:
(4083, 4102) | 14.1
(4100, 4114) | 14.5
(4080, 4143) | 13.8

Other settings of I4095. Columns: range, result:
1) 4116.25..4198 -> 13.91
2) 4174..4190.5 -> 13.86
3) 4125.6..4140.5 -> 13.77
